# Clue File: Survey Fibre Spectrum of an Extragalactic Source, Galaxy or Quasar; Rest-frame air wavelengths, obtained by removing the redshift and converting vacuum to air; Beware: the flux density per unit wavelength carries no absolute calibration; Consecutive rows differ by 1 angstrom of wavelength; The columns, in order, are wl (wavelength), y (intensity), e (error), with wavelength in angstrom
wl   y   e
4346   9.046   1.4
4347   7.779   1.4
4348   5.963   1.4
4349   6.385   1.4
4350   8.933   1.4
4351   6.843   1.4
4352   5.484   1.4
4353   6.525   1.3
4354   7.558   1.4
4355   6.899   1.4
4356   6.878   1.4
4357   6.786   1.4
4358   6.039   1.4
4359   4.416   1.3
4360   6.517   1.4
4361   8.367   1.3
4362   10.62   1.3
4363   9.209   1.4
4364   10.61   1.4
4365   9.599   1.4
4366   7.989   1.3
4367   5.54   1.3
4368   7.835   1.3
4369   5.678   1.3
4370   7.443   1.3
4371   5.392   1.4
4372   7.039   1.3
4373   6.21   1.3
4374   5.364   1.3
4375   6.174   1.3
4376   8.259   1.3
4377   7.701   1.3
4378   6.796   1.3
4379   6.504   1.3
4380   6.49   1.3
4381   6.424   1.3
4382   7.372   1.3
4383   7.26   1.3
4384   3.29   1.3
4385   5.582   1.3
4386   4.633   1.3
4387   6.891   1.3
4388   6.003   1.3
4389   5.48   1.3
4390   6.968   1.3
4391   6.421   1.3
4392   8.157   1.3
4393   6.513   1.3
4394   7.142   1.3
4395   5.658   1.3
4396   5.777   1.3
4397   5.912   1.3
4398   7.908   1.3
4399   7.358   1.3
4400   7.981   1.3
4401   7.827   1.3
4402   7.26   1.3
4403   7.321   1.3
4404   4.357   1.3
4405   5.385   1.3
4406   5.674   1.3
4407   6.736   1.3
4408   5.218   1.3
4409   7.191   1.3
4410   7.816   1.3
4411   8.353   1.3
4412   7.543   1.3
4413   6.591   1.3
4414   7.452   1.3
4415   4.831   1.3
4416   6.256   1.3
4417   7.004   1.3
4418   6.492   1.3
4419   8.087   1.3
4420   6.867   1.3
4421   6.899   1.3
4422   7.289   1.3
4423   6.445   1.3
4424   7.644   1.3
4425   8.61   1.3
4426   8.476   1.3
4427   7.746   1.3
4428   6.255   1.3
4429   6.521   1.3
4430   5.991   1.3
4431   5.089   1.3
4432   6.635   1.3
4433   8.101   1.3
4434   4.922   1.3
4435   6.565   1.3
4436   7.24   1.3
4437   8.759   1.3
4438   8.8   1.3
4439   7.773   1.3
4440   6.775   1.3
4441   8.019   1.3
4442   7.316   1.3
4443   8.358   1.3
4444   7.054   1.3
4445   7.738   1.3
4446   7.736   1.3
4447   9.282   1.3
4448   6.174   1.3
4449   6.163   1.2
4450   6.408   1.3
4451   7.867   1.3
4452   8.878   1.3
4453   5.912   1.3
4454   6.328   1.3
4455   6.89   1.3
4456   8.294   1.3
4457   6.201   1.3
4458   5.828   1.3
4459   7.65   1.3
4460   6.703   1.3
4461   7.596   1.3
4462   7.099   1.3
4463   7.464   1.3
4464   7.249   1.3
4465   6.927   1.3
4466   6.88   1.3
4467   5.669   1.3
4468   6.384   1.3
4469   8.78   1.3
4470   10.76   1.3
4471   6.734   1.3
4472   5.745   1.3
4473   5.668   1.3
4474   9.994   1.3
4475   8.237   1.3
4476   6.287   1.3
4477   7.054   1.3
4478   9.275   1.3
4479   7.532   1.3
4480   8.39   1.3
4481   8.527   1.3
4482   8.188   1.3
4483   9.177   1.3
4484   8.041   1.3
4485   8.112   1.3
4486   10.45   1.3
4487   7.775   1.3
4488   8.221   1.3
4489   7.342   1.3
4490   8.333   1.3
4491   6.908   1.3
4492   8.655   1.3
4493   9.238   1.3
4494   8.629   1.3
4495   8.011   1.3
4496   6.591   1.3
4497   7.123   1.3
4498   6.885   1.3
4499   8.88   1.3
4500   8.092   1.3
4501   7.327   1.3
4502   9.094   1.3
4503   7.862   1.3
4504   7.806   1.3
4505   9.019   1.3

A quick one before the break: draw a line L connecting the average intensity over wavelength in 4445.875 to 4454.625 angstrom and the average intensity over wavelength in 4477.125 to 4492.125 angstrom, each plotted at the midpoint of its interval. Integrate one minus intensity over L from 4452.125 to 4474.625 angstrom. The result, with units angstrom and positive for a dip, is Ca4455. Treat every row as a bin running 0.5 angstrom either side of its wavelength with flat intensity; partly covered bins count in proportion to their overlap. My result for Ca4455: 1.3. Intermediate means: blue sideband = 7.17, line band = 7.16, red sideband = 8.29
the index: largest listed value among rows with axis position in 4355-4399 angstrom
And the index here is 10.62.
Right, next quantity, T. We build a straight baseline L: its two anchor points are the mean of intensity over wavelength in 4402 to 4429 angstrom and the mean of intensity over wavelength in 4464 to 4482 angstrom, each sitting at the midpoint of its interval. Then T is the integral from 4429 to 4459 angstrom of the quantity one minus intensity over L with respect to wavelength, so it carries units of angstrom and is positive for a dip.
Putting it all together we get 0.4 angstrom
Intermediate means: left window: 6.87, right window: 7.59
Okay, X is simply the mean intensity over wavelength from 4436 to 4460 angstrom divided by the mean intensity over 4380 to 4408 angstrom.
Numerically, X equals 1.15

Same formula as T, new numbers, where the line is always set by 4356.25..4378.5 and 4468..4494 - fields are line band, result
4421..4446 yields 1.6 angstrom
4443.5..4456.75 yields 1.0 angstrom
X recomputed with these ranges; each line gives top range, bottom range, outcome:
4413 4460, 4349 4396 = 1.04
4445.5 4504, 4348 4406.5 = 1.13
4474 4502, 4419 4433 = 1.15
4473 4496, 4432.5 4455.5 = 1.12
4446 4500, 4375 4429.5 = 1.13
